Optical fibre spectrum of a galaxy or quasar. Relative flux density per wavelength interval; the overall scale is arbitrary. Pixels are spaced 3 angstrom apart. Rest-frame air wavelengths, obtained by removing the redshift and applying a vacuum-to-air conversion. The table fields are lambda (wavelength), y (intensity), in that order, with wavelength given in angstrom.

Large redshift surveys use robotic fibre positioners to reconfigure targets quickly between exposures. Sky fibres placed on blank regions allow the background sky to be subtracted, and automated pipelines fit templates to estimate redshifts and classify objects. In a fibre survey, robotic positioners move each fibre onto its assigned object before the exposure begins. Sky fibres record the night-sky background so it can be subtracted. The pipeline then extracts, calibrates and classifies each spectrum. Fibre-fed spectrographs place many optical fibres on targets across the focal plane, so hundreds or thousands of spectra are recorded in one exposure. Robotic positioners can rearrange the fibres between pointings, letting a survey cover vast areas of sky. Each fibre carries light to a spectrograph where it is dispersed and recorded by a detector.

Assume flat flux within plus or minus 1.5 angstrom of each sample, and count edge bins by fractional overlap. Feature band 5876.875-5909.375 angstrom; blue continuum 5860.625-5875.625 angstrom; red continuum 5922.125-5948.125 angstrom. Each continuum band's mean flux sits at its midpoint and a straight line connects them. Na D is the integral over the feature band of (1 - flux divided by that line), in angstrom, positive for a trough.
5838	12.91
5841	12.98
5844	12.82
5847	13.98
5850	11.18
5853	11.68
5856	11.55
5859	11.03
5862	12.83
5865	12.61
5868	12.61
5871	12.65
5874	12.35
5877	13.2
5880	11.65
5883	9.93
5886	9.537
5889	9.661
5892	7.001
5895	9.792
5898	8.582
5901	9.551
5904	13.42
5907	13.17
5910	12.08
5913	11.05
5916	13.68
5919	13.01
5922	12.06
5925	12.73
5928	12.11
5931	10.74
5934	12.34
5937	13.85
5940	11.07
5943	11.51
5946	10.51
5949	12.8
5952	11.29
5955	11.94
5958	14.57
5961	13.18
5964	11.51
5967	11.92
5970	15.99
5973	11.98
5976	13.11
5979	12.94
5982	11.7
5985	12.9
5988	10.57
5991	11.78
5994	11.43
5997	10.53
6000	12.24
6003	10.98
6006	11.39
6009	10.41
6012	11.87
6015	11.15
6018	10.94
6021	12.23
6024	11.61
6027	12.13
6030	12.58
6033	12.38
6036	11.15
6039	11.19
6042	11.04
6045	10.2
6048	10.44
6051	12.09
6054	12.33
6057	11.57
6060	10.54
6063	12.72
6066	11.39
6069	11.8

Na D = 5.0 angstrom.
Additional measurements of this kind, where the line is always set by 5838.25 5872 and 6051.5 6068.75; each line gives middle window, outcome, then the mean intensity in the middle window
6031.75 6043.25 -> 0.4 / 11.4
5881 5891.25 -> 2.2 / 9.61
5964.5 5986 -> -1.6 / 12.9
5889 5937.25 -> 2.9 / 11.5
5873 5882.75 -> 0.2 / 12.1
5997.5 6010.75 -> 0.8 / 11.2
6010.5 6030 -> 0.2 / 11.7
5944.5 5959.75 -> -0.2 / 12.2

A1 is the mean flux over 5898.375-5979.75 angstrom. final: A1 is 12.3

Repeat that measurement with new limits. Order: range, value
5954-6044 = 12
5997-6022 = 11.3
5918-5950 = 12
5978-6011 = 11.5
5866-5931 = 11.4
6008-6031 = 11.6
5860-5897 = 11.1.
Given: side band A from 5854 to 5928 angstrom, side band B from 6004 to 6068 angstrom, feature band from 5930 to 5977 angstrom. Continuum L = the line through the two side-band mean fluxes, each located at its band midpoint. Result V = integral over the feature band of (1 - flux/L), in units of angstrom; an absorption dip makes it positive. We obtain -3.7 angstrom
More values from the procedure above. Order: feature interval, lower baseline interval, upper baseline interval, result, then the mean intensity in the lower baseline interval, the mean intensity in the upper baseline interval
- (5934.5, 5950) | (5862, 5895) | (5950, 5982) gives 0.49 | 11.1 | 12.8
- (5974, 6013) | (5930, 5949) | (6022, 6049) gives -0.29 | 11.8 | 11.4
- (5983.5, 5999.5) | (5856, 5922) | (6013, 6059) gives 0.00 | 11.4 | 11.5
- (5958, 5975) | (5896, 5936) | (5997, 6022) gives -2.17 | 11.9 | 11.3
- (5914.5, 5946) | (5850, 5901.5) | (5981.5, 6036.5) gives -2.79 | 11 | 11.6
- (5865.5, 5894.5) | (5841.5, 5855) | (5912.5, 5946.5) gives 3.16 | 12.4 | 12.1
